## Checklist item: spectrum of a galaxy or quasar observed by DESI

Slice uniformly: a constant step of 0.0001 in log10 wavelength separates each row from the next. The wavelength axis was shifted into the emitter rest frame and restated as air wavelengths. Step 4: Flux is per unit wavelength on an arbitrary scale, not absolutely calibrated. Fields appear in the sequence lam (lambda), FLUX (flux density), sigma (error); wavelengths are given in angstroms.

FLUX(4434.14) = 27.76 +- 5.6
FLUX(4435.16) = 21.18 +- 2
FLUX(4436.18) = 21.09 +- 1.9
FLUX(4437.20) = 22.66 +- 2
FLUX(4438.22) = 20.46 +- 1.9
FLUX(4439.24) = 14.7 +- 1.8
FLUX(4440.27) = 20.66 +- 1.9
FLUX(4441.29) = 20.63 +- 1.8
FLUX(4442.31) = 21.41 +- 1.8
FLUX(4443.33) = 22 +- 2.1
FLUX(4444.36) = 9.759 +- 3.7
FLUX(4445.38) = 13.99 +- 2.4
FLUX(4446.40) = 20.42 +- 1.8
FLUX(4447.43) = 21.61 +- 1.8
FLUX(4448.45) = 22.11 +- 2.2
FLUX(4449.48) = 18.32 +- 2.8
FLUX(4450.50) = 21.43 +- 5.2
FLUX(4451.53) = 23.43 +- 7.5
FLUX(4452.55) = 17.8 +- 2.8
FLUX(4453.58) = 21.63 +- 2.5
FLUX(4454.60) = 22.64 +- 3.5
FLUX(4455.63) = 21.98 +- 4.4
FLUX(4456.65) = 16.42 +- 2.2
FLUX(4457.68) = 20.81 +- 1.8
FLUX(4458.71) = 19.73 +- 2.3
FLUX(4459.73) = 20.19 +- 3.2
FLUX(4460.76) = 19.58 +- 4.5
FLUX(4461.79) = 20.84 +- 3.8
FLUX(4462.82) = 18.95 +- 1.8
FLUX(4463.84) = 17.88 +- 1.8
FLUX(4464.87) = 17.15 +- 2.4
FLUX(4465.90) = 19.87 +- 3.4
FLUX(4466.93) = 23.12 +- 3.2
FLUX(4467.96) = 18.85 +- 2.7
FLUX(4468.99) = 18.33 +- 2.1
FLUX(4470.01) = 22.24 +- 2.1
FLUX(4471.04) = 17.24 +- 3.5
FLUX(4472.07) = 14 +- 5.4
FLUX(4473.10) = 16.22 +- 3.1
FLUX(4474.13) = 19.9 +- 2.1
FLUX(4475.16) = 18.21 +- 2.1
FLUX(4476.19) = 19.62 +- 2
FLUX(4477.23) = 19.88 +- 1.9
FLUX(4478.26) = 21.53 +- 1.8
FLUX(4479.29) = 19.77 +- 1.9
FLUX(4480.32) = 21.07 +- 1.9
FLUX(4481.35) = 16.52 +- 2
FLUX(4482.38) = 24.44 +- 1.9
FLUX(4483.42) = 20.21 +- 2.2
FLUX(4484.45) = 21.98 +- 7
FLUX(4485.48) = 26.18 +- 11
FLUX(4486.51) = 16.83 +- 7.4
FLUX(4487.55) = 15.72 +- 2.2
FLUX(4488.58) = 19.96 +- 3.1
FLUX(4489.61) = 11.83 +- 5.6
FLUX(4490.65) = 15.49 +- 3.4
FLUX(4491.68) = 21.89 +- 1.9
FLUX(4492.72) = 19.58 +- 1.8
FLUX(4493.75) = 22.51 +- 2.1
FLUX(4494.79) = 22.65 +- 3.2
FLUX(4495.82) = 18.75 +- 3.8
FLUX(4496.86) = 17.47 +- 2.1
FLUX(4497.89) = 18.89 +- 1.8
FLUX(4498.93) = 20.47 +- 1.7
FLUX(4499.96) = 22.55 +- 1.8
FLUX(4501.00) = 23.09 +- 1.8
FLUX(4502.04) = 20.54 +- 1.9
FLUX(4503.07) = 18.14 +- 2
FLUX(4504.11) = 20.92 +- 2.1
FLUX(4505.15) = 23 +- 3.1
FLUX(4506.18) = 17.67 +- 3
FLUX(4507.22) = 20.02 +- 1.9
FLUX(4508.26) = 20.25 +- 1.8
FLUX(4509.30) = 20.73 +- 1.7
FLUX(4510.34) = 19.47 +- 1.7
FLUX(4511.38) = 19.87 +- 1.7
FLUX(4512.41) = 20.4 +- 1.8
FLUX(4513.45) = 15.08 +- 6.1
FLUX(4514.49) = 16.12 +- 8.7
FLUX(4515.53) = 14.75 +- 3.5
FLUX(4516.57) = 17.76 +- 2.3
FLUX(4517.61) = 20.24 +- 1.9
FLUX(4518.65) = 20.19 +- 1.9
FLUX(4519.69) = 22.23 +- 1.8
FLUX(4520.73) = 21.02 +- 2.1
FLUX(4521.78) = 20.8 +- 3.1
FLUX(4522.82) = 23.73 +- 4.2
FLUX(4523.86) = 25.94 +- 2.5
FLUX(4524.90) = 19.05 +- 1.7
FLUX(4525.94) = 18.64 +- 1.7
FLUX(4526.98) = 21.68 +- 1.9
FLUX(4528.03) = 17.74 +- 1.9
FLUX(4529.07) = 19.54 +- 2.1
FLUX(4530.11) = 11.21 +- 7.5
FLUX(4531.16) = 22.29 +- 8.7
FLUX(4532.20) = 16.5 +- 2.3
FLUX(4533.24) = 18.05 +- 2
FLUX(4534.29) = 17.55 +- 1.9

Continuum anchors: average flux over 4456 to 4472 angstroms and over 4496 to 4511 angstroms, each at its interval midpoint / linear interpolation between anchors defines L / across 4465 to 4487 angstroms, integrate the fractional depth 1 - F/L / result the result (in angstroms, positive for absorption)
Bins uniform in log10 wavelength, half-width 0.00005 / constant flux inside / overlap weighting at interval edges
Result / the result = -0.2 angstroms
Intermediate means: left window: 19.3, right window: 20.2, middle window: 19.8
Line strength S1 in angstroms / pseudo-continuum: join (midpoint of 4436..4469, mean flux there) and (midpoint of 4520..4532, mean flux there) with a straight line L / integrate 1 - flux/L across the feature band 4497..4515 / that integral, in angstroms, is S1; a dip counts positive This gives 0.2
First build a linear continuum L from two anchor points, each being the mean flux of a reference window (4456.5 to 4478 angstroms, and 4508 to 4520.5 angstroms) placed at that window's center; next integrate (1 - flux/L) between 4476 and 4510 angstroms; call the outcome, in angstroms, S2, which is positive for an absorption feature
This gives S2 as -1.8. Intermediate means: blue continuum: 19.1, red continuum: 19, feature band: 20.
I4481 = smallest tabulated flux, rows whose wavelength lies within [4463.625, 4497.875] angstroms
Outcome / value 11.83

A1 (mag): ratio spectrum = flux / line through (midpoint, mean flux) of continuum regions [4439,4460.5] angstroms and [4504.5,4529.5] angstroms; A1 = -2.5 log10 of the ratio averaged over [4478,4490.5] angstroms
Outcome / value 0.01 mag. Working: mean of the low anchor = 19.7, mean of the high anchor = 19.8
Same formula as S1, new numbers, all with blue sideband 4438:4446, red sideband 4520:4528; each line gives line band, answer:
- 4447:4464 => -1.75 angstroms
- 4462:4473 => 0.13 angstroms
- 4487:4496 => 0.57 angstroms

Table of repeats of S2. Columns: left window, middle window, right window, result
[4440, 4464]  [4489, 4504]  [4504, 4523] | 0.0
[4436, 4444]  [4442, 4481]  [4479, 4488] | 1.6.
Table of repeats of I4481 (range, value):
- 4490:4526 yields 14.75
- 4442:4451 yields 9.759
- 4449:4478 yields 14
